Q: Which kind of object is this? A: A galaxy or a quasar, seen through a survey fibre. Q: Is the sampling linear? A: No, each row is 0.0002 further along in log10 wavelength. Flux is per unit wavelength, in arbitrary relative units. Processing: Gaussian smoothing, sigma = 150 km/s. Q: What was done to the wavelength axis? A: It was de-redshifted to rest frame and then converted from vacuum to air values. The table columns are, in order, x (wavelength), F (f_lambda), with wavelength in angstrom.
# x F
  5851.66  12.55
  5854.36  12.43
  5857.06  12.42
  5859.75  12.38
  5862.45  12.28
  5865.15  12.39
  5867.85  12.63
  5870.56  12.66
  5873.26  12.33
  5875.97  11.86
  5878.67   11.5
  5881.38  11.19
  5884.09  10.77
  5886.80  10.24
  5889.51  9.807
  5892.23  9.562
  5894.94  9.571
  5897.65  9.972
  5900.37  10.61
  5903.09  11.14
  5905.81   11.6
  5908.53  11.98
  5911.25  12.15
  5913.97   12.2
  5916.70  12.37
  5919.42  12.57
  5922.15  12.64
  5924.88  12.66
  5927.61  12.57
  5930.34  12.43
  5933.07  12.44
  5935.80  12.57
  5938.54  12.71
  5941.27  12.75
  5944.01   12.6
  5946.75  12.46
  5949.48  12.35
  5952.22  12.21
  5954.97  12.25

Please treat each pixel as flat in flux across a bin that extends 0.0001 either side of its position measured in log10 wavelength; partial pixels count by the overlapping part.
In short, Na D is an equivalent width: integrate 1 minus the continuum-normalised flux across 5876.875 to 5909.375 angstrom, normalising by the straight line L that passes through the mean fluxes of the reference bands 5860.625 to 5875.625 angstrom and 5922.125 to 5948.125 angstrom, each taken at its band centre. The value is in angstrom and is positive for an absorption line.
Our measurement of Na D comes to 4.7 angstrom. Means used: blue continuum 12.4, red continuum 12.6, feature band 10.7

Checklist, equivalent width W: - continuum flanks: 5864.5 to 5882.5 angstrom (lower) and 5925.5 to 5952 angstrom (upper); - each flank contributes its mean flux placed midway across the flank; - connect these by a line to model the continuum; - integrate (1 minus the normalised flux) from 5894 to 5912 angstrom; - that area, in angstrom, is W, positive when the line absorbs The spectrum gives 1.9 angstrom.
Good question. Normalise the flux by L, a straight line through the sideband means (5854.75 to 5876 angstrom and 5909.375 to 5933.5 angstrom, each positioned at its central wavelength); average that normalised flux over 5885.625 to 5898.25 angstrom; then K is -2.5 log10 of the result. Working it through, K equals 0.26 mag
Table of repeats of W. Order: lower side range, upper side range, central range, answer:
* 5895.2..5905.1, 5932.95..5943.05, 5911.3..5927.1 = -1.2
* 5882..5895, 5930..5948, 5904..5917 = -1.0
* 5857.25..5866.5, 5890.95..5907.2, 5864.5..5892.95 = 0.3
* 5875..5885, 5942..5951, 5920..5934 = -0.5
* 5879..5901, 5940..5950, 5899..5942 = -2.5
